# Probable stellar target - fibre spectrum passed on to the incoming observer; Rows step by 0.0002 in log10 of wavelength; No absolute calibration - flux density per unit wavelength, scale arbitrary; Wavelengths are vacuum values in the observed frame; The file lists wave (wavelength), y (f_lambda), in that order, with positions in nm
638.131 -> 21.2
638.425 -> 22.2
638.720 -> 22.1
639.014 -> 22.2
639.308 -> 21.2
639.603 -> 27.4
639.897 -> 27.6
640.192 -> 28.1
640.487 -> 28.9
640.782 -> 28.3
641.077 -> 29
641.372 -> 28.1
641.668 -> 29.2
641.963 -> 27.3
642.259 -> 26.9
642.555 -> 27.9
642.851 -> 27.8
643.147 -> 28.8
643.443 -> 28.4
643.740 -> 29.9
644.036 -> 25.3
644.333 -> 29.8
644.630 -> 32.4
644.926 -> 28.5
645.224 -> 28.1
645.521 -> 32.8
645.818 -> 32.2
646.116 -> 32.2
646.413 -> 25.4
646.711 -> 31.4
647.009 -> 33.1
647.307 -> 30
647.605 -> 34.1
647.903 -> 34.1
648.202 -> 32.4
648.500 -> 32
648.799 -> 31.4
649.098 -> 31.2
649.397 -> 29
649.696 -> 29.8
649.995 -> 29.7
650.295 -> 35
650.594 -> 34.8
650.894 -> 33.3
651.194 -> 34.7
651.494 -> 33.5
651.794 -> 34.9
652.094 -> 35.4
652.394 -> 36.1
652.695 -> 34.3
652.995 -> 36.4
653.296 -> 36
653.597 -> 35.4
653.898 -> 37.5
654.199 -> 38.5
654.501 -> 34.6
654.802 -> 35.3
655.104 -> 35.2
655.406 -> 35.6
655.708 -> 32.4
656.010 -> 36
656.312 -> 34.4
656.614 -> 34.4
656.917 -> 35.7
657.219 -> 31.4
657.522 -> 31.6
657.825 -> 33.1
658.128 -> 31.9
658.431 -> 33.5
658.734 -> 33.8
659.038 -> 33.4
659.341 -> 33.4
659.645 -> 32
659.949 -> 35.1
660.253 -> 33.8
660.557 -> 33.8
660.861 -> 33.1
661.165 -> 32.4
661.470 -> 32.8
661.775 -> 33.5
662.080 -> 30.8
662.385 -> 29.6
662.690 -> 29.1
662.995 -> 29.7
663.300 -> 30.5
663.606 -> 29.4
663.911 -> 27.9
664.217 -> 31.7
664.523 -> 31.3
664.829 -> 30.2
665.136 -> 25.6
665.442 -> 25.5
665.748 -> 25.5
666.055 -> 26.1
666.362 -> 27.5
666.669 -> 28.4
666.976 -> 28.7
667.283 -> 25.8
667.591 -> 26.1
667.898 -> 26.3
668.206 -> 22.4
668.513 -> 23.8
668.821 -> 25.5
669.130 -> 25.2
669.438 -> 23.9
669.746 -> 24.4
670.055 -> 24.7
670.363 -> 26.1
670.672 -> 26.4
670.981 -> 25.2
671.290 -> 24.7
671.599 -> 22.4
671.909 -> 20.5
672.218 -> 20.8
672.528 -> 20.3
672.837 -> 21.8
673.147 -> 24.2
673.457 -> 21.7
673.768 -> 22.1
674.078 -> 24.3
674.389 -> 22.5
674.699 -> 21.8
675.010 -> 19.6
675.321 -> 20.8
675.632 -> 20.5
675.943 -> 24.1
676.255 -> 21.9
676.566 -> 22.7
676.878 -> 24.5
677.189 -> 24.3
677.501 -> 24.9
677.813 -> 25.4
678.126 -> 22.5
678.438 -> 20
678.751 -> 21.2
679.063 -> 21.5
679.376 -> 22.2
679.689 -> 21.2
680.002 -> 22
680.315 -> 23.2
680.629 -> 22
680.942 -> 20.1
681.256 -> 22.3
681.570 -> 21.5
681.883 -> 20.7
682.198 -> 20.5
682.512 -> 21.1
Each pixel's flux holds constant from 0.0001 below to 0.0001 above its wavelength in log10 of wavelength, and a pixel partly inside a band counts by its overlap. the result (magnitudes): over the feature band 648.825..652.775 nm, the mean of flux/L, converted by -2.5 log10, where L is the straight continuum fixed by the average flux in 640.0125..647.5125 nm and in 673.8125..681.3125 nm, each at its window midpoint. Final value -0.19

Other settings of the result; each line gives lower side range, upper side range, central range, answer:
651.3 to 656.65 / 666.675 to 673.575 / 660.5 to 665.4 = -0.05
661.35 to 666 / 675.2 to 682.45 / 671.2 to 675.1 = 0.13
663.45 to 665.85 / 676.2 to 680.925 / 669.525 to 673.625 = 0.10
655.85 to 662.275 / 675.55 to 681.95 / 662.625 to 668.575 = 0.08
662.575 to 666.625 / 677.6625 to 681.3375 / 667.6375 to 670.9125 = 0.06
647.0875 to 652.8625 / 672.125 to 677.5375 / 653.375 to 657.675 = -0.14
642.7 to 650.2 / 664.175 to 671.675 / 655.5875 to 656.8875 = -0.21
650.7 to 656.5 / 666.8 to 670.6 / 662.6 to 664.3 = -0.03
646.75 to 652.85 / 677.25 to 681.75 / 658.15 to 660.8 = -0.14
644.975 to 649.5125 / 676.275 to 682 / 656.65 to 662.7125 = -0.18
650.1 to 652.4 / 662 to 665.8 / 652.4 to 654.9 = -0.08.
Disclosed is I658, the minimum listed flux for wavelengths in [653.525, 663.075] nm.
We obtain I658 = 29.1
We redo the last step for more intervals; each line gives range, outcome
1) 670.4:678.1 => 19.6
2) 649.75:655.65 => 29.7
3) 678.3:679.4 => 20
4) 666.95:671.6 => 22.4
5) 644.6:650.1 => 25.4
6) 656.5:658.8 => 31.4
